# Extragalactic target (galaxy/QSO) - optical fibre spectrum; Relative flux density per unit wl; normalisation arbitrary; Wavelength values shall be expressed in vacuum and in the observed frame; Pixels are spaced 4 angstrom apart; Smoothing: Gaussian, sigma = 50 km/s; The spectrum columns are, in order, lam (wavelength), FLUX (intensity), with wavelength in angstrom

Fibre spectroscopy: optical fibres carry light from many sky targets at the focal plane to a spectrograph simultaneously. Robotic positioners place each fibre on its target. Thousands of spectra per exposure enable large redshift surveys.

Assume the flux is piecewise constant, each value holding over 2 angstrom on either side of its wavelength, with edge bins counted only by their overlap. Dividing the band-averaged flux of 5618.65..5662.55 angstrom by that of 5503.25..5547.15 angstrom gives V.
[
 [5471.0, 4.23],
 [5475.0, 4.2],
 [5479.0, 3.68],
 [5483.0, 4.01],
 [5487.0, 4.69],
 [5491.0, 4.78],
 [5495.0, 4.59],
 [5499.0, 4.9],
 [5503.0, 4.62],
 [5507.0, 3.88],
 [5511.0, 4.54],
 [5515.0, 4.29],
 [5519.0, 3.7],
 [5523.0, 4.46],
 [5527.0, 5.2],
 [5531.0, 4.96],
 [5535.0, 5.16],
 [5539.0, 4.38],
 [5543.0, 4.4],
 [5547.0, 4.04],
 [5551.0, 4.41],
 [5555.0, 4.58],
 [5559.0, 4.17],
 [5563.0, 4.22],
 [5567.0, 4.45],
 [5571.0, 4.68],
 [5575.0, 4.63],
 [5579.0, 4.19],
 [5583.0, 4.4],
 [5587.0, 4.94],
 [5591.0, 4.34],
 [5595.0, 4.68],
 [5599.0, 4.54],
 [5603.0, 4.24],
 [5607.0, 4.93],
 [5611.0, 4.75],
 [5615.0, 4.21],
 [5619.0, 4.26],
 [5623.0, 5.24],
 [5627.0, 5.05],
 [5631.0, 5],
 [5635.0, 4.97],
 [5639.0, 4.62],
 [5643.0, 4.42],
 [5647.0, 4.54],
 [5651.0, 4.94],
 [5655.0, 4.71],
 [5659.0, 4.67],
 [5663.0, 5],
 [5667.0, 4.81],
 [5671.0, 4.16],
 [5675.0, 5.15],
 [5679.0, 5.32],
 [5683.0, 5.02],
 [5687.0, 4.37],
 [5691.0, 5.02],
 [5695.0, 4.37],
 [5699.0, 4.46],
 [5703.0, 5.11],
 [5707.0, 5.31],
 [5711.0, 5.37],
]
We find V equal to 1.1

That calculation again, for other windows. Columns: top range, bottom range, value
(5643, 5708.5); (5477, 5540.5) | 1.07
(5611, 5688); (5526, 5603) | 1.05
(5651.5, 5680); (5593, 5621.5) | 1.06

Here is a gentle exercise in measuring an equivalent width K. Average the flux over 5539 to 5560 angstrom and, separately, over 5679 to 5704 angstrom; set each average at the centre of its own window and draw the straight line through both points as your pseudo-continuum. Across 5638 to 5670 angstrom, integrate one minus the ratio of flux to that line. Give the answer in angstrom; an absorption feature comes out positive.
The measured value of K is -0.37 angstrom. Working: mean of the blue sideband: 4.33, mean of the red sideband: 4.76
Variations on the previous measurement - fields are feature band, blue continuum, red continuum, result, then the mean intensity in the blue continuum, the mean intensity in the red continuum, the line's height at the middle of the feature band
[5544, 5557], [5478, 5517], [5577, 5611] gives 0.4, 4.42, 4.55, 4.49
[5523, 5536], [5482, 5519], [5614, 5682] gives -1.4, 4.45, 4.78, 4.51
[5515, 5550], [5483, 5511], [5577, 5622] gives 0.1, 4.53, 4.51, 4.53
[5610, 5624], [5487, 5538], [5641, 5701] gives 0.4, 4.59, 4.73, 4.68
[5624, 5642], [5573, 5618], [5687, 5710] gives -1.0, 4.53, 4.83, 4.64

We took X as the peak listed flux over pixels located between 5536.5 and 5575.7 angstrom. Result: 4.68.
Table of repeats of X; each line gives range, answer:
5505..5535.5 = 5.2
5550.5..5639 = 5.24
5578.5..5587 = 4.94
